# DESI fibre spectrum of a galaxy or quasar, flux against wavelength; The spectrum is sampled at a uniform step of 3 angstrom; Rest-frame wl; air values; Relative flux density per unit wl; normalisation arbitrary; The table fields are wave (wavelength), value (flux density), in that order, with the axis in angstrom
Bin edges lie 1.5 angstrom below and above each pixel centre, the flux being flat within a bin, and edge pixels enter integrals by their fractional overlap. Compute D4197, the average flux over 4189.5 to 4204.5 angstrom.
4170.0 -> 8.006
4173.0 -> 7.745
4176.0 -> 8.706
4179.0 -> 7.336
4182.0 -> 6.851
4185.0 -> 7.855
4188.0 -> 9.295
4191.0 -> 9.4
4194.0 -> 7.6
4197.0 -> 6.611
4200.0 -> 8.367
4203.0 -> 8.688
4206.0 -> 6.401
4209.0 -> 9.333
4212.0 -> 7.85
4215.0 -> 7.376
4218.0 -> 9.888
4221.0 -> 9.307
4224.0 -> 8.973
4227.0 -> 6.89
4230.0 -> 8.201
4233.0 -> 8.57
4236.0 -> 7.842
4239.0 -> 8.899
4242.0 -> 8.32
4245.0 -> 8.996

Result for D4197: 8.13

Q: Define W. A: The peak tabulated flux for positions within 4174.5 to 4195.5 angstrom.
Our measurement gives 9.4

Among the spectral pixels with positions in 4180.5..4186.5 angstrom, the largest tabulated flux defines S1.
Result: 7.855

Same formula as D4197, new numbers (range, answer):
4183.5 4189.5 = 8.58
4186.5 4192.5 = 9.35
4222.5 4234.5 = 8.16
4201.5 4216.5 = 7.93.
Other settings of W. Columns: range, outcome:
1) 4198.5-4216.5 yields 9.333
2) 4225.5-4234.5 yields 8.57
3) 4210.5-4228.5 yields 9.888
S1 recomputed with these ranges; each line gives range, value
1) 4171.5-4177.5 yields 8.706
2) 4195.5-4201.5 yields 8.367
